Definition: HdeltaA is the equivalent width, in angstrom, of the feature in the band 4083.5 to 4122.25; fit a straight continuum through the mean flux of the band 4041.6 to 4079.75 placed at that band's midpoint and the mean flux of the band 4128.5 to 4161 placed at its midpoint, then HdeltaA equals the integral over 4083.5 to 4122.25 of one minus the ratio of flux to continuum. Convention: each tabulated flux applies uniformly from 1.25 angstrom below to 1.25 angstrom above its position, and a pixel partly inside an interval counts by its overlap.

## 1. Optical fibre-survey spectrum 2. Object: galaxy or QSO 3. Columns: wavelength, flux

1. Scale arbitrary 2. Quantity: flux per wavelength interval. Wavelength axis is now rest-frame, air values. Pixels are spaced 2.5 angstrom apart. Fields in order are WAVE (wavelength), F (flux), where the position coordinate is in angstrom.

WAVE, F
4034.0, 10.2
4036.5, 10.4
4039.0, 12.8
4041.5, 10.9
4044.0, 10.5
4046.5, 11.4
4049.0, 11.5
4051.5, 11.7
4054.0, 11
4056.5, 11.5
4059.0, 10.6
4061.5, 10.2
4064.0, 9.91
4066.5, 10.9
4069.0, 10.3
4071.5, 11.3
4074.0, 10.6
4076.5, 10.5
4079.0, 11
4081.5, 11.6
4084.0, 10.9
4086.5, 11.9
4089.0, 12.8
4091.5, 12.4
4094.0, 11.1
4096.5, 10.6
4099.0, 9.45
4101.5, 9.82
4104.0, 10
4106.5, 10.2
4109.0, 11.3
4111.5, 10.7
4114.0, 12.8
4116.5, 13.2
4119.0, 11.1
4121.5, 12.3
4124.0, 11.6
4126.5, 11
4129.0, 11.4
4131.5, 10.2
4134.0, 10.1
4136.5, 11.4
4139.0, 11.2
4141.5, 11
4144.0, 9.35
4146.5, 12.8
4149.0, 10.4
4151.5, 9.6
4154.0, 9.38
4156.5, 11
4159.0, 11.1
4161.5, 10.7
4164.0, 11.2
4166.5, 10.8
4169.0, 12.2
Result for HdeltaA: -1.9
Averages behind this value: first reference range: 10.9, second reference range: 10.7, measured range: 11.3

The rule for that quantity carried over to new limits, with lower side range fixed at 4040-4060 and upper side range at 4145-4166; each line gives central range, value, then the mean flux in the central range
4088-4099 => -0.4 angstrom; 11.4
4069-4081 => 0.2 angstrom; 10.8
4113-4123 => -1.3 angstrom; 12.3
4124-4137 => 0.0 angstrom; 10.9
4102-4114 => 0.2 angstrom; 10.7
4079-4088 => -0.3 angstrom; 11.4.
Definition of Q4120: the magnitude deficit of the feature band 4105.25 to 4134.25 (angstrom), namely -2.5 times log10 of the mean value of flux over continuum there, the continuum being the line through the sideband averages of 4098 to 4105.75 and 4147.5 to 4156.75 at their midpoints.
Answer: -0.15 mag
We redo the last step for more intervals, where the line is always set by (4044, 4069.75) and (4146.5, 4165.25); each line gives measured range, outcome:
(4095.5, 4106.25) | 0.08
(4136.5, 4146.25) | -0.02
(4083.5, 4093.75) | -0.11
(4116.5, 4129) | -0.09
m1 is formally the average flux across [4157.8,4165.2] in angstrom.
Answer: 11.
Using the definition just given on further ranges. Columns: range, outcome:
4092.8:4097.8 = 10.8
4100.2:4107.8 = 10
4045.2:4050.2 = 11.4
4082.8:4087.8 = 11.4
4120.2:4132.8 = 11.3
